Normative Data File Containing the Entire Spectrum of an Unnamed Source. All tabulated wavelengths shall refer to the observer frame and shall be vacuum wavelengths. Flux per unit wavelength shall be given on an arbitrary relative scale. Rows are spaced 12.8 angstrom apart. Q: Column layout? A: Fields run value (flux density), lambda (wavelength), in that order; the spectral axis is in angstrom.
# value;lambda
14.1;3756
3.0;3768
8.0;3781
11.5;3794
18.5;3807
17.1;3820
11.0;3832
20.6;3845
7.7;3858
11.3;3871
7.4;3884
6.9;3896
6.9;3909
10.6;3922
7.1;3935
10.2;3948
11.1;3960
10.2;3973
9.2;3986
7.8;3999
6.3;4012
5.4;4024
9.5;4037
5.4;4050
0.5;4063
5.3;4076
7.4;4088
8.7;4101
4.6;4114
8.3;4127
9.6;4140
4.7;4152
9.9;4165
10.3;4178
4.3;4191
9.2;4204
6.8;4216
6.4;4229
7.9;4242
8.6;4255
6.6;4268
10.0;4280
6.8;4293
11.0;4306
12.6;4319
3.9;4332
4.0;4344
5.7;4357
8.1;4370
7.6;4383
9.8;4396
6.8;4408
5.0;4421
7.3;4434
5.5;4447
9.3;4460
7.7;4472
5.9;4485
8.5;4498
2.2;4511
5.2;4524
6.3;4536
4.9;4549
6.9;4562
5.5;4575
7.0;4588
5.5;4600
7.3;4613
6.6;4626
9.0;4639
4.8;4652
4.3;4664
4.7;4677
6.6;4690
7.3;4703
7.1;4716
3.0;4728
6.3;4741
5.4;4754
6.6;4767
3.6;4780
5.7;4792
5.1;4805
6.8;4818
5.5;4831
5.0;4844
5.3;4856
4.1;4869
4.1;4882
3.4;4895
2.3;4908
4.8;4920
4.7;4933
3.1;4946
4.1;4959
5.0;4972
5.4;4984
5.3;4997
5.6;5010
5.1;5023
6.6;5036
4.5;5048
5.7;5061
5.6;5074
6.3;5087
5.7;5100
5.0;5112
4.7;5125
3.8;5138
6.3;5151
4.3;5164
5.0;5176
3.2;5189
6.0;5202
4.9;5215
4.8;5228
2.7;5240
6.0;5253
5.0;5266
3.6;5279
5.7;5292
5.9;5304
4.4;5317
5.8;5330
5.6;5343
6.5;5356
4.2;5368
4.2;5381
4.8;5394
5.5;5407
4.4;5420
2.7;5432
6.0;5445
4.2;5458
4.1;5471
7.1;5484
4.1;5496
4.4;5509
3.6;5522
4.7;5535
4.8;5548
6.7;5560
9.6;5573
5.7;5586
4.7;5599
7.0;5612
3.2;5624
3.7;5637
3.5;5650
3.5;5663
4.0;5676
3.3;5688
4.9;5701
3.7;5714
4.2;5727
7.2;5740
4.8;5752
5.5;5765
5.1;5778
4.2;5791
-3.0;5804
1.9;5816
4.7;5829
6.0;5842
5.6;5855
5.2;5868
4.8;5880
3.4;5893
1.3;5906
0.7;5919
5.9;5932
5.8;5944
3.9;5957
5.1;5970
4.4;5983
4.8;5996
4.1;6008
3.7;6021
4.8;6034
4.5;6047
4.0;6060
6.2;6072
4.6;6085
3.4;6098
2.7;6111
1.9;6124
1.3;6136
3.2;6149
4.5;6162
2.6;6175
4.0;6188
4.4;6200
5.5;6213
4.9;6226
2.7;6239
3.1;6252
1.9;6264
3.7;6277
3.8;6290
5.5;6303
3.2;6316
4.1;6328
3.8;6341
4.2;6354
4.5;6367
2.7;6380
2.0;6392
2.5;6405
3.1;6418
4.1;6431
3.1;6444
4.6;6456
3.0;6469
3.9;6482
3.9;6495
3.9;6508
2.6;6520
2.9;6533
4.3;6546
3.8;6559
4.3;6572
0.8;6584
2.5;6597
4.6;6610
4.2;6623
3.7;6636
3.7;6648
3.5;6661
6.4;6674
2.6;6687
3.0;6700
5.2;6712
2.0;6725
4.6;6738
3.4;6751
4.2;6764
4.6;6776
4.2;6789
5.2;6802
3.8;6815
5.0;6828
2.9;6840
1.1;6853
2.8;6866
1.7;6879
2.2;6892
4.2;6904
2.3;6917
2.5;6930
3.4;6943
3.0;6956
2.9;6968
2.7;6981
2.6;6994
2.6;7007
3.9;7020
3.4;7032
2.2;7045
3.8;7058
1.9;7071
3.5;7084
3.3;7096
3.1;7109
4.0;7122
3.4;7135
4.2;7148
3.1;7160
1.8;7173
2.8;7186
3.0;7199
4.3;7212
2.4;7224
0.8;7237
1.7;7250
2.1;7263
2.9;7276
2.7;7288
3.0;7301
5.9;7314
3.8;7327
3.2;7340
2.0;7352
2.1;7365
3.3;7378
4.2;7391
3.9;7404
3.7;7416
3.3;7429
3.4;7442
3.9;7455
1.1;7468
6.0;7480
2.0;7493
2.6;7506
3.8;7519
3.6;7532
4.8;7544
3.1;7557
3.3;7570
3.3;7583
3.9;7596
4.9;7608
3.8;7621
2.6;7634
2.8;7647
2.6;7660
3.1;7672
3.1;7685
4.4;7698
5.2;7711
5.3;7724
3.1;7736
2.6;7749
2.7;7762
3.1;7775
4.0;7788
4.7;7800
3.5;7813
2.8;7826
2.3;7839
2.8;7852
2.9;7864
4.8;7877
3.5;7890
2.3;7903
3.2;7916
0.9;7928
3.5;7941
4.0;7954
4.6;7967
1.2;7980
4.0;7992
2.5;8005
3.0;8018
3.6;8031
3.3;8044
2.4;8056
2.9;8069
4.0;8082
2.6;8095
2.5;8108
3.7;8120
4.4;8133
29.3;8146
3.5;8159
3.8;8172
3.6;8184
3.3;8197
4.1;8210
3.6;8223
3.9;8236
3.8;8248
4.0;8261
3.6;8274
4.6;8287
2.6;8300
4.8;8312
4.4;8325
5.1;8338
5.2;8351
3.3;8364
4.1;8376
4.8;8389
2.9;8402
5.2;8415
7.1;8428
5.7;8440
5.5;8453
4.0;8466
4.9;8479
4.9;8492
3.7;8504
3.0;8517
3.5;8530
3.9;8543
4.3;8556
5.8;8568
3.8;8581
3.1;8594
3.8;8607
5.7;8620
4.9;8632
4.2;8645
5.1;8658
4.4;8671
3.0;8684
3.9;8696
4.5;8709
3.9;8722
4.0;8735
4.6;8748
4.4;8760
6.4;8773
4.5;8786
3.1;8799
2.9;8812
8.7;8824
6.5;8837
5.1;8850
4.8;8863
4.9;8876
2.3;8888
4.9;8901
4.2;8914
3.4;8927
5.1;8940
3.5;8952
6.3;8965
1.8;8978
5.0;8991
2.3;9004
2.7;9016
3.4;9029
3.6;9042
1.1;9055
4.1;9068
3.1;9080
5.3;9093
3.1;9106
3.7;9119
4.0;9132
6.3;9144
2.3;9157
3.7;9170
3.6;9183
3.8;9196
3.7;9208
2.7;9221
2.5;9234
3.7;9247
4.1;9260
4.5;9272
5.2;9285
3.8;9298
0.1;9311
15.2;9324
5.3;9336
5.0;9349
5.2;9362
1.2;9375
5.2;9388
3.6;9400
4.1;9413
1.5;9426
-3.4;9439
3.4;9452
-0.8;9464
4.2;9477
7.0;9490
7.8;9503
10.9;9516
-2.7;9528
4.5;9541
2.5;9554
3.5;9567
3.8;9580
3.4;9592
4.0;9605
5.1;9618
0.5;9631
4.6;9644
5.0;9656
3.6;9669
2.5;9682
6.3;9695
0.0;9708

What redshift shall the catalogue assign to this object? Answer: 1.185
